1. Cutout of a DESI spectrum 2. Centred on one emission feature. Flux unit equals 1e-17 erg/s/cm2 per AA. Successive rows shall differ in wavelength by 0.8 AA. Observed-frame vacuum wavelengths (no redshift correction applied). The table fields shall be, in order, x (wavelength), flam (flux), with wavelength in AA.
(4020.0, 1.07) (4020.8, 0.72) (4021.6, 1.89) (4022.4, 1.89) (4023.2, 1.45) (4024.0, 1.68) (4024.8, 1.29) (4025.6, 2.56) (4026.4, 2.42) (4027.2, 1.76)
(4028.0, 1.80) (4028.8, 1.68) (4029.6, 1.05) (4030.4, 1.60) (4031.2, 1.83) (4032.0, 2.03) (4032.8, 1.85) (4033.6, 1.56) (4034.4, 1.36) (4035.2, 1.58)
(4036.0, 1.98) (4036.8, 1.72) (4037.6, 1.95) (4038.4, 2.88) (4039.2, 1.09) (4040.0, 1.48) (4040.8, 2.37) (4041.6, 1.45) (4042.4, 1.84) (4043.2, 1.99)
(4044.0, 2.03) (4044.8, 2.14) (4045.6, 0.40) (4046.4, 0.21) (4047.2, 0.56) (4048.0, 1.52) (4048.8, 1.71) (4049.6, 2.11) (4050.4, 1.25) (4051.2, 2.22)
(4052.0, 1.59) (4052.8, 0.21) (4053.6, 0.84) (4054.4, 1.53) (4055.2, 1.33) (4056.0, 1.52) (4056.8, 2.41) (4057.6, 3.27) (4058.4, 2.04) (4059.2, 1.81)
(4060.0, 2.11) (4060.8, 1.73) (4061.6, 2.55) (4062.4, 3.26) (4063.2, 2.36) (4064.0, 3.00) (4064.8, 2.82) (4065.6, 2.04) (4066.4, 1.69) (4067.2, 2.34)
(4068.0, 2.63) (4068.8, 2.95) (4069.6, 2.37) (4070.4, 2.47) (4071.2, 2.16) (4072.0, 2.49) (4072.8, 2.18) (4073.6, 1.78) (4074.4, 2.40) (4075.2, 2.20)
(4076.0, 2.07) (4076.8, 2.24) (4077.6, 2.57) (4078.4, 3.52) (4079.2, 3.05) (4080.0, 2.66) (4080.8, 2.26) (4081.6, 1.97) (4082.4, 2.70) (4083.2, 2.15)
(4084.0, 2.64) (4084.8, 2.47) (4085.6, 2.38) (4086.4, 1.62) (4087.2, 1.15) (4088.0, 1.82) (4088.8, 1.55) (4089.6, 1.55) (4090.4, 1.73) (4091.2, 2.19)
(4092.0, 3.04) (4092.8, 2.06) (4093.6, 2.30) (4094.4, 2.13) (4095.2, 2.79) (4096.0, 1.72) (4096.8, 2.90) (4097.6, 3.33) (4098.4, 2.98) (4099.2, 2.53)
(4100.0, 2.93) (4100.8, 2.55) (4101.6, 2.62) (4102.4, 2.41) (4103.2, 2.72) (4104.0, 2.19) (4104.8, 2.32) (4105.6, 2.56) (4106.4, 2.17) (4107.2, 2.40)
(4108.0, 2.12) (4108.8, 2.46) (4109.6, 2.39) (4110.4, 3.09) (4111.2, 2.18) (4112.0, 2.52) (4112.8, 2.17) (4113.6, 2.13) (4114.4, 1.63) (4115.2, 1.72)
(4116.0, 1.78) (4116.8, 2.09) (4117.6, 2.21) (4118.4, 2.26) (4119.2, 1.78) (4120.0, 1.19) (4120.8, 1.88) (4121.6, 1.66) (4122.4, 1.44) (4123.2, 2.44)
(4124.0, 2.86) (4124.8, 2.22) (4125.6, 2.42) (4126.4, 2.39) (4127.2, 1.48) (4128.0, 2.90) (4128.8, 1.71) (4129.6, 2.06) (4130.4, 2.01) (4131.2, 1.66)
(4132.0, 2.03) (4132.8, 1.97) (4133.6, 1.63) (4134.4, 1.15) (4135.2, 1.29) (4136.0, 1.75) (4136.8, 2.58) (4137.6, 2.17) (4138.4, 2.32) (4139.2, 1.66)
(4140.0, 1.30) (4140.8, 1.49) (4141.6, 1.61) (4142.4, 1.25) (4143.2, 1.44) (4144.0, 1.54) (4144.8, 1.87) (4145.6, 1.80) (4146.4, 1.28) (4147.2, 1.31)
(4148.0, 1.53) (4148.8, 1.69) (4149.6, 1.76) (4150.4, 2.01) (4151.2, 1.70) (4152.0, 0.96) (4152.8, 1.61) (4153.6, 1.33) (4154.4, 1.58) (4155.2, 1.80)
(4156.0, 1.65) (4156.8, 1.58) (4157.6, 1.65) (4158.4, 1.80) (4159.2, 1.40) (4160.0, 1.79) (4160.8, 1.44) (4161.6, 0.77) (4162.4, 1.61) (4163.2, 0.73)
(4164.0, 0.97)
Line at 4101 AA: C IV 1549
